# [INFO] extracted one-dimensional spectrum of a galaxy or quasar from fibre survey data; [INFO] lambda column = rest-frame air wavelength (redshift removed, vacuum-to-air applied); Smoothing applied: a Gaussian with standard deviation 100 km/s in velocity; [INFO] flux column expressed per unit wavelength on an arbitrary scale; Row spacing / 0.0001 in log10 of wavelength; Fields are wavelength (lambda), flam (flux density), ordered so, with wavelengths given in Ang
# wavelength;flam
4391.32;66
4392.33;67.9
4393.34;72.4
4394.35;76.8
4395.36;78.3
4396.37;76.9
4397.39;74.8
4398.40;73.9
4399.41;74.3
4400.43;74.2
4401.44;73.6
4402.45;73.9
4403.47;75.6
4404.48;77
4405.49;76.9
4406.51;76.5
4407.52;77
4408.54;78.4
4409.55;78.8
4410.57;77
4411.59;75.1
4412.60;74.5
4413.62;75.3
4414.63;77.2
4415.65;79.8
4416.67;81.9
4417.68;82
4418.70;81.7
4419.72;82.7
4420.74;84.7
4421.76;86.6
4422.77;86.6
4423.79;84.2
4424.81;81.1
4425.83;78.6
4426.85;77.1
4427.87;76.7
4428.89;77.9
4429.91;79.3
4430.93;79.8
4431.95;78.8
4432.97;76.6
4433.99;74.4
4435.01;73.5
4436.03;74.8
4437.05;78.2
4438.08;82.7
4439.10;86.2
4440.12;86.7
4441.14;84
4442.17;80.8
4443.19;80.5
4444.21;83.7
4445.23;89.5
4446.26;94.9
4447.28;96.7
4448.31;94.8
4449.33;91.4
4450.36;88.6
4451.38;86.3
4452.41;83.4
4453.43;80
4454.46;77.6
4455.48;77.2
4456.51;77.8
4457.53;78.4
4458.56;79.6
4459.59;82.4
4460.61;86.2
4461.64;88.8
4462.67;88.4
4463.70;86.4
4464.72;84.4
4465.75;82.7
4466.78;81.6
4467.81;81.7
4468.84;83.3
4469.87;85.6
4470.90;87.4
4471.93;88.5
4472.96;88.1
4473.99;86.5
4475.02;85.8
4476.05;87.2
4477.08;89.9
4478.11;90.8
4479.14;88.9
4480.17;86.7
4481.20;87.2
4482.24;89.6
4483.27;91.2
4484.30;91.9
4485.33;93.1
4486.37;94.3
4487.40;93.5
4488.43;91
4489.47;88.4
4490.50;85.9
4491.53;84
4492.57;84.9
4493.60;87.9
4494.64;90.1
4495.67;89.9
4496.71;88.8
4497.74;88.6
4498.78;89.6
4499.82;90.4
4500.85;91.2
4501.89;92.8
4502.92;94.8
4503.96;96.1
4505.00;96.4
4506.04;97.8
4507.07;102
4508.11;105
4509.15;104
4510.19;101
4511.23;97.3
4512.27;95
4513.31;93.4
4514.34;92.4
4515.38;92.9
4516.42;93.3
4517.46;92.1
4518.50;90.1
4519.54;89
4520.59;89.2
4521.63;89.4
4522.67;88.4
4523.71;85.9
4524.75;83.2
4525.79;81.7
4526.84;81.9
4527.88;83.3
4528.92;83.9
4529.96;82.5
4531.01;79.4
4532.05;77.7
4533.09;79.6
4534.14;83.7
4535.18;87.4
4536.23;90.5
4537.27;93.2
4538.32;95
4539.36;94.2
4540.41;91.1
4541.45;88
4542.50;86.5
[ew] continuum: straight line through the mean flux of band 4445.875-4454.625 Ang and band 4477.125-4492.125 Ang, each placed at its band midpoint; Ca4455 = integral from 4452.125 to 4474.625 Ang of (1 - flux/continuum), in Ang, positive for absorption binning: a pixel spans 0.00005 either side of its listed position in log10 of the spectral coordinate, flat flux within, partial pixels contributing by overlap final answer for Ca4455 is 1.4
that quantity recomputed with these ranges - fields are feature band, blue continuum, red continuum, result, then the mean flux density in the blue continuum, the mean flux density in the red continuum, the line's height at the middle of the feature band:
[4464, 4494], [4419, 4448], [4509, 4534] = -0.8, 82.1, 88.3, 85.3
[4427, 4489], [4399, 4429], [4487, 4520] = 0.5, 78.6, 92.8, 85.6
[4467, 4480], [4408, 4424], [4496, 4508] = 0.4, 80.3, 93.8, 89.4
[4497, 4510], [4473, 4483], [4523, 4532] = -1.6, 88.2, 82.6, 85.3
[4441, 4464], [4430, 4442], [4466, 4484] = -0.7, 79.6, 87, 82.8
